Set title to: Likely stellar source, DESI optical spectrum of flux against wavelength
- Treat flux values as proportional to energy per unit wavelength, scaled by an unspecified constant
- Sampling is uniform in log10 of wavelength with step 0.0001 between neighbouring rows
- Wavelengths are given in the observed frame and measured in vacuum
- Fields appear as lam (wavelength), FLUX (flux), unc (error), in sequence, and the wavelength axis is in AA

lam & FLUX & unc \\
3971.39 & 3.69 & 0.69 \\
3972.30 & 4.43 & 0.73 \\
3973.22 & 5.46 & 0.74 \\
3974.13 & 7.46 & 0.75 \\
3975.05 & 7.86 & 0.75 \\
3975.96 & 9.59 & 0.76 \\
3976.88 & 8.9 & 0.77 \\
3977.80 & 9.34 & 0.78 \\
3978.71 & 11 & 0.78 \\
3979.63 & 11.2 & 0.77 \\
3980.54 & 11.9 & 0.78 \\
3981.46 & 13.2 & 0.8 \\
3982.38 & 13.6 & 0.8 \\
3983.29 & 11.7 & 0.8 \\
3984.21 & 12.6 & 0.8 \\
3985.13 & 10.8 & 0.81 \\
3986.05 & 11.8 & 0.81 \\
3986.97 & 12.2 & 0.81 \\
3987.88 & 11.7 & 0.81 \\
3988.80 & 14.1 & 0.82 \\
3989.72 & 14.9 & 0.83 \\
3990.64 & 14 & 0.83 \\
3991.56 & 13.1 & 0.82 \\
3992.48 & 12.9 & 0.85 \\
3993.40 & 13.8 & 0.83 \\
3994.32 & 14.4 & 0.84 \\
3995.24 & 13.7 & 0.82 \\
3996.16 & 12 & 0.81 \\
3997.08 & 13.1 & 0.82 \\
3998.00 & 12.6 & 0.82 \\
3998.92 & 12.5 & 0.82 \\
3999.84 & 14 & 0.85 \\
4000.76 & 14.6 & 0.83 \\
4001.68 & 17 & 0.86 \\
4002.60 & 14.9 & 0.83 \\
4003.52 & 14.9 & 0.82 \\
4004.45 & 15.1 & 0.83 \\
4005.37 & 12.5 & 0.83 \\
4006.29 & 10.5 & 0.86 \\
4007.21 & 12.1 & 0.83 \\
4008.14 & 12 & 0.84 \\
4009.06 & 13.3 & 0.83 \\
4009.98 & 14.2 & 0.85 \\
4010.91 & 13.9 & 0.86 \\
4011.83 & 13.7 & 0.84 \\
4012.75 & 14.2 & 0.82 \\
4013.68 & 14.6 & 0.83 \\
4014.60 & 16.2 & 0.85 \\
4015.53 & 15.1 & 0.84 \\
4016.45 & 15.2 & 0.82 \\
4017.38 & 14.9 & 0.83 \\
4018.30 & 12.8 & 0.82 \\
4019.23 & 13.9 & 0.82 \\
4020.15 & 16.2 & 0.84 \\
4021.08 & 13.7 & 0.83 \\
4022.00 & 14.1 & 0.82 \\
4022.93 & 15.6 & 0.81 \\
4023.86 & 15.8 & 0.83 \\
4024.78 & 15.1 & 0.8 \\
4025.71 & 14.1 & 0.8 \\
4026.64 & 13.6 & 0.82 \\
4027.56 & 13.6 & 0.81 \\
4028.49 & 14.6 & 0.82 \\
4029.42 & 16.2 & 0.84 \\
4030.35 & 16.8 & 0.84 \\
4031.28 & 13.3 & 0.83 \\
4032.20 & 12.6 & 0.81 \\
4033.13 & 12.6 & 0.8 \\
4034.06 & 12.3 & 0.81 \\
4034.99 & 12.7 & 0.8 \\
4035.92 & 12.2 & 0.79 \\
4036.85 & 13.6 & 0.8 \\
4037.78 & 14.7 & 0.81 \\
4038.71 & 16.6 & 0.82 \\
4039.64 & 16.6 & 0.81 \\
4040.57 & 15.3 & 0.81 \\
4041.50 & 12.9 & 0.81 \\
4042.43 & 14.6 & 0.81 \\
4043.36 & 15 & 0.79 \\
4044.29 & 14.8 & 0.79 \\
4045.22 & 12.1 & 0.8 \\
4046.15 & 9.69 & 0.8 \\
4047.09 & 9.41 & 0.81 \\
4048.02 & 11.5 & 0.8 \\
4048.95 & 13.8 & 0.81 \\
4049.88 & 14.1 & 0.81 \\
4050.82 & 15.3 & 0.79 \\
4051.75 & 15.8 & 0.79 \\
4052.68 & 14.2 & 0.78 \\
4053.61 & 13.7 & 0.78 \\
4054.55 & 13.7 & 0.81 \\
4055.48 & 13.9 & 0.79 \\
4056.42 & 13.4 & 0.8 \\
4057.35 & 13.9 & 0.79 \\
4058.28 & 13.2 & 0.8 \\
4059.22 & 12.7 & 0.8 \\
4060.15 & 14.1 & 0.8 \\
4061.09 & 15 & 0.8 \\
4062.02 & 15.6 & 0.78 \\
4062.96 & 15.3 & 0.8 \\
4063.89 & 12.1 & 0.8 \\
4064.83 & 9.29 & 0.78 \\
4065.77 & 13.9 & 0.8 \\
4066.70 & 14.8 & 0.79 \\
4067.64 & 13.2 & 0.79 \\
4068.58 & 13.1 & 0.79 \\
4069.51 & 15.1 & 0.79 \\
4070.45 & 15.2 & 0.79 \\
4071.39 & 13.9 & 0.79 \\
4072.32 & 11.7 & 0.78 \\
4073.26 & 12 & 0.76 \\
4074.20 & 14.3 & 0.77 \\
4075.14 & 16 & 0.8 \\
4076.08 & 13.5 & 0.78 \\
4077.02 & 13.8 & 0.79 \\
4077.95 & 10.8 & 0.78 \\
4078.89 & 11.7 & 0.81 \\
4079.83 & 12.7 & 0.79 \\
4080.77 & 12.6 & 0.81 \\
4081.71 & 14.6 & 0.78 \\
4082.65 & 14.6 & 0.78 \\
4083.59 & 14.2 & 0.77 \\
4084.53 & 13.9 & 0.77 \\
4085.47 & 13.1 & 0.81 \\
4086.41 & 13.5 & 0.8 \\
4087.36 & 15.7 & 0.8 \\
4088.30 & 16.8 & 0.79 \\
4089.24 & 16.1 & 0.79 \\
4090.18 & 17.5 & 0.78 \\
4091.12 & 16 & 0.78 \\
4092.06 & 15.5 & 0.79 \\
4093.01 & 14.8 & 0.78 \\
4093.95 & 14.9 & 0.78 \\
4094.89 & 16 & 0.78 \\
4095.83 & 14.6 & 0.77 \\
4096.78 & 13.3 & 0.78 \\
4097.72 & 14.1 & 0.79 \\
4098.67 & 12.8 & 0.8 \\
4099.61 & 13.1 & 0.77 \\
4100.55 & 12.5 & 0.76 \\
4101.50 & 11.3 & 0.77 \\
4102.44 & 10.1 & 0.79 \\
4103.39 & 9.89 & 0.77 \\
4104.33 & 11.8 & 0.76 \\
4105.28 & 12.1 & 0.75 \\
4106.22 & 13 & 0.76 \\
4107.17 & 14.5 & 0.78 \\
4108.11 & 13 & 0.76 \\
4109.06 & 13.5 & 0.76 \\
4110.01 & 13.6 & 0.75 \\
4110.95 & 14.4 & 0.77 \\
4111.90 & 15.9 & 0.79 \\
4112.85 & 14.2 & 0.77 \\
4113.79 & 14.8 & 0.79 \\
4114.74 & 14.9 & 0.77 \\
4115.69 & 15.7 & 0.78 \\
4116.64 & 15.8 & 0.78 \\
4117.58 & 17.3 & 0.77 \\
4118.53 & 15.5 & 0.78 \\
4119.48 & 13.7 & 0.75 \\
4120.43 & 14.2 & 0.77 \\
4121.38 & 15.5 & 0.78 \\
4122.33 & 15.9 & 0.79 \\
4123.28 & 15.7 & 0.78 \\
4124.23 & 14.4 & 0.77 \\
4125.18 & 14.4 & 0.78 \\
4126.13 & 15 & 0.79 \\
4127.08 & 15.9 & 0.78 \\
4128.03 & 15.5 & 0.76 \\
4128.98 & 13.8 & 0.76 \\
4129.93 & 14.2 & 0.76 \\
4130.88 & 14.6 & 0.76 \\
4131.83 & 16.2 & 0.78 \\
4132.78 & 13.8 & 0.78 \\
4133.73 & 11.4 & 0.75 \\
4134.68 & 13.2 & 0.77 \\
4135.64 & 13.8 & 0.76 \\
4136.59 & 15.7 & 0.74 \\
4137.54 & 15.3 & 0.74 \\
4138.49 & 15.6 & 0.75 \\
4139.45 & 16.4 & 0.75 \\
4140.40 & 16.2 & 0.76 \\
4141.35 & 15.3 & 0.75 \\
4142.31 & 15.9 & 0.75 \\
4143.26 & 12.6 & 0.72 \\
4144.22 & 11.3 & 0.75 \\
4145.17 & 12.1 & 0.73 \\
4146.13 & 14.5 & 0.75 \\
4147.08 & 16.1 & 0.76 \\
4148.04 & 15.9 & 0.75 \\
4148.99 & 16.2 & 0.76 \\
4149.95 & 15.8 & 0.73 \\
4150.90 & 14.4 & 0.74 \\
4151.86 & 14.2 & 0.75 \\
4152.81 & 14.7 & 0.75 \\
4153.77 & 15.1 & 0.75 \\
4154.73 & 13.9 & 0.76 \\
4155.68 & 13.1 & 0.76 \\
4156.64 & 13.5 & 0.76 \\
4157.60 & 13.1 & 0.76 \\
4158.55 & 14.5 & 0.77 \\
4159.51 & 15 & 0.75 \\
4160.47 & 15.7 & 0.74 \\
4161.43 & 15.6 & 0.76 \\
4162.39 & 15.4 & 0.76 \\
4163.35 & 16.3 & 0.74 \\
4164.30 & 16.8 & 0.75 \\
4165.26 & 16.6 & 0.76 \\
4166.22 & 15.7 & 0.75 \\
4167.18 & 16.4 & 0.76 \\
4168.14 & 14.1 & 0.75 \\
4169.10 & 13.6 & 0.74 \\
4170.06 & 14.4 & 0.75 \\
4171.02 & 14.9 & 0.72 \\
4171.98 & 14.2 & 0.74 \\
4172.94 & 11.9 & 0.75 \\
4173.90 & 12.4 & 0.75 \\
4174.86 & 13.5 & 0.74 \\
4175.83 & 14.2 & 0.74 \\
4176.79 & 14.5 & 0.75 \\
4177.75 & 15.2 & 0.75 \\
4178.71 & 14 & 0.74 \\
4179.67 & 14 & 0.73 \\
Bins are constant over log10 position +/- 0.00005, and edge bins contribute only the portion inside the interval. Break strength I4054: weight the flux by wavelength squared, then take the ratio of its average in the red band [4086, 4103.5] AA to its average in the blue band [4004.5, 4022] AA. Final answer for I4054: 1.1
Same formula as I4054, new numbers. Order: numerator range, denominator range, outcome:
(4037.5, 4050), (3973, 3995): 1.20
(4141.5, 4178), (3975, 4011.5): 1.24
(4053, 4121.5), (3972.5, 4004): 1.20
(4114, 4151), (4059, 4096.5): 1.08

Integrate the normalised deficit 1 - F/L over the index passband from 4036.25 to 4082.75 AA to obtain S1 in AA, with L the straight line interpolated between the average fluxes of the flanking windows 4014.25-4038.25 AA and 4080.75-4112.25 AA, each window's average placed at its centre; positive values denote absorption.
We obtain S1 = 1.5 AA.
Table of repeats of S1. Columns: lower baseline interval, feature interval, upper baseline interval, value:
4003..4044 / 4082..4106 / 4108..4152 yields 1.1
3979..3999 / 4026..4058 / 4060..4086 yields -1.2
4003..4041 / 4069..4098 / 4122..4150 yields 0.4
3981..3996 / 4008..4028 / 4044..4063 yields -1.7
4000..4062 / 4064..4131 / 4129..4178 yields 1.3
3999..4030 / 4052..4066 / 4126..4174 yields 0.8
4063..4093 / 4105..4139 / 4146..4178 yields -0.6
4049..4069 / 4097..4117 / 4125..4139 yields 1.3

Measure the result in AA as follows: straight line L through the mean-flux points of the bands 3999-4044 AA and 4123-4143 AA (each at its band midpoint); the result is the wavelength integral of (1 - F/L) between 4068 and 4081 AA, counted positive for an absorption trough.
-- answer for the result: 1.07 AA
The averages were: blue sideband 14.2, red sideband 14.8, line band 13.3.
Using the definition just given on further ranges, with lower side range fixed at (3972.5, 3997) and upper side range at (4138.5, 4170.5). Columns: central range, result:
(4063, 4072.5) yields -0.1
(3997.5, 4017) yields -3.1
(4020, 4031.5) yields -2.2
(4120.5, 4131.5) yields -0.5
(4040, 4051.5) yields -0.5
